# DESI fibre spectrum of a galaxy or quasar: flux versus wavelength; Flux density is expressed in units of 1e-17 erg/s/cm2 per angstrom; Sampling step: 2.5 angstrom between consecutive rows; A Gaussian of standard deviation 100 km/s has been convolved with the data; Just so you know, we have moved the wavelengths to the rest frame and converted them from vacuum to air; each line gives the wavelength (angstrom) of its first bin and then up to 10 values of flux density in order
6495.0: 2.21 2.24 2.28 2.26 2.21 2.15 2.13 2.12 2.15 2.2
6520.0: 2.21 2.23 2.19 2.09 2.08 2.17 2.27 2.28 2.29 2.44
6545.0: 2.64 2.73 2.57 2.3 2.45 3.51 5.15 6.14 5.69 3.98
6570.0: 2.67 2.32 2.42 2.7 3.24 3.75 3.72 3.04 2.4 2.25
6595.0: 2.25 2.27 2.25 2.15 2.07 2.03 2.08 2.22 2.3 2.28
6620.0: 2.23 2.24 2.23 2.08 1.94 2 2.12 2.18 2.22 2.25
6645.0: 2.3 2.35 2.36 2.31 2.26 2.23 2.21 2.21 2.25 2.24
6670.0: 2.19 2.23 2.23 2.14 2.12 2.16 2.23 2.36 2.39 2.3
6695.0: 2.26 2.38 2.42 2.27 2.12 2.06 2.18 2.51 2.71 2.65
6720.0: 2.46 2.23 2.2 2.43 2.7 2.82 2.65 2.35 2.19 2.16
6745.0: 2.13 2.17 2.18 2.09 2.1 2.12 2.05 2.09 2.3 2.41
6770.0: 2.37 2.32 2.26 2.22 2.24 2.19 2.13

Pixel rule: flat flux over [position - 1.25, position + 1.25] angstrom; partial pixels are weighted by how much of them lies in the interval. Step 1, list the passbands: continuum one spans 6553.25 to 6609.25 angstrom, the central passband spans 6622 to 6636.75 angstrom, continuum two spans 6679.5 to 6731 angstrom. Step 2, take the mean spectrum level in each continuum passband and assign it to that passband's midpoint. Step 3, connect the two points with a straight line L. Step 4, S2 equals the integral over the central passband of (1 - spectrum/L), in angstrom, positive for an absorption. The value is 3.7 angstrom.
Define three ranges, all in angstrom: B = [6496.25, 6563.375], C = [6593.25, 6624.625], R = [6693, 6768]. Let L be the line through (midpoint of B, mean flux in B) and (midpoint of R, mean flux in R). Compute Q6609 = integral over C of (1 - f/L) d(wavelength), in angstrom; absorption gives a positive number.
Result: 3.30 angstrom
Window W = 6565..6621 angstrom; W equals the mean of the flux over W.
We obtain 2.64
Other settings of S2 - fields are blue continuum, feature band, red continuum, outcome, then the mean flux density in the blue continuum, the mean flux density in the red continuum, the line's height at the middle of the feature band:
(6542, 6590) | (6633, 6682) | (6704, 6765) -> 9.6 angstrom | 3.33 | 2.31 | 2.77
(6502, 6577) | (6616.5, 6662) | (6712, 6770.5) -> 5.9 angstrom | 2.74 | 2.33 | 2.54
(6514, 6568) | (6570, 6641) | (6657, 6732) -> 6.8 angstrom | 2.89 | 2.31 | 2.64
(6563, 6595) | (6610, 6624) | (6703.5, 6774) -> 3.6 angstrom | 3.21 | 2.31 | 3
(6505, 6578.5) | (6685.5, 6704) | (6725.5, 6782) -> 0.7 angstrom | 2.76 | 2.29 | 2.42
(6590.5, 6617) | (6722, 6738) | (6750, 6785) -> -2.1 angstrom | 2.2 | 2.21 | 2.21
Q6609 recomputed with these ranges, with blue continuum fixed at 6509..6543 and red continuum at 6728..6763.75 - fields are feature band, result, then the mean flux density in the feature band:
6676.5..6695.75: 0.1 angstrom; 2.25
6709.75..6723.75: -1.3 angstrom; 2.48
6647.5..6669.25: -0.2 angstrom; 2.26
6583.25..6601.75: -3.3 angstrom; 2.62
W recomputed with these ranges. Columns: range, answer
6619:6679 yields 2.21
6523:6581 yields 2.96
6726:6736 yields 2.64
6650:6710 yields 2.24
